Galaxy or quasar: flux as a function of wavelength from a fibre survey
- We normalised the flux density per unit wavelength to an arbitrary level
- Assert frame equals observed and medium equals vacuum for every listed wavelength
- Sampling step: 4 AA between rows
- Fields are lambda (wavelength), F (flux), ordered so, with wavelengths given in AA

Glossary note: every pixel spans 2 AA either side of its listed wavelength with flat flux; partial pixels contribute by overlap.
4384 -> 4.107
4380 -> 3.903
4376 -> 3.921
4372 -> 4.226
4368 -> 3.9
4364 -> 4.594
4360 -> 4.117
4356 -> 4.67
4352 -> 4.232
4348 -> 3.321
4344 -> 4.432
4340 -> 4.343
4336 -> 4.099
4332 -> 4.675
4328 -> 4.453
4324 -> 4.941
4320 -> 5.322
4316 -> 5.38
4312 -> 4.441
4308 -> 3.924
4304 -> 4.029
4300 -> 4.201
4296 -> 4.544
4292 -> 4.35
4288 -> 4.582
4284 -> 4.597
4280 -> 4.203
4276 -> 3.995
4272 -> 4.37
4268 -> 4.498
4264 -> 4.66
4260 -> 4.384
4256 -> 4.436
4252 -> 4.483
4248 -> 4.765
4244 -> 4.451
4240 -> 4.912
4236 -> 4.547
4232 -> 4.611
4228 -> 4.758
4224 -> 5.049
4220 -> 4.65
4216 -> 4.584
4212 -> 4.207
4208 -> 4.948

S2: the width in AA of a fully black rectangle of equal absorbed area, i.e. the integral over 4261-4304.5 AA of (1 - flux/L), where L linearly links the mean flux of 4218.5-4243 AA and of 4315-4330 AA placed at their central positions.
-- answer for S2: 4.54 AA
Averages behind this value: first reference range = 4.74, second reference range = 5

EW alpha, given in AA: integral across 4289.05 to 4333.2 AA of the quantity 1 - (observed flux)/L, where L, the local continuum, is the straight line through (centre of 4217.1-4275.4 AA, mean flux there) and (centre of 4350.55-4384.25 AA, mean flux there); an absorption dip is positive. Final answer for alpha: -1.93 AA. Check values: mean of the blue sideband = 4.6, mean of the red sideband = 4.19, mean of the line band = 4.57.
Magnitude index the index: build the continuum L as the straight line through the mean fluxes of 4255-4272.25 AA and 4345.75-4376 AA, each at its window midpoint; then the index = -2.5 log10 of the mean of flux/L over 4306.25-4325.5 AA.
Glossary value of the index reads -0.12 mag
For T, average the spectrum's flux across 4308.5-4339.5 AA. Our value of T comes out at 4.7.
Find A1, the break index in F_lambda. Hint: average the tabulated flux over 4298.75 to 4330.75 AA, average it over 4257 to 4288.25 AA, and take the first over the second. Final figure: 1.04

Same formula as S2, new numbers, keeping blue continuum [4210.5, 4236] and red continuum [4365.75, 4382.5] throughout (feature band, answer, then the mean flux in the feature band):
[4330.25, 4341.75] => -0.6 AA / 4.37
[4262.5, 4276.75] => 0.1 AA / 4.4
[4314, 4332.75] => -3.4 AA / 4.97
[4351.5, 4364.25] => -1.0 AA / 4.4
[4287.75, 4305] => 0.0 AA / 4.33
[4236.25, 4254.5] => -0.3 AA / 4.64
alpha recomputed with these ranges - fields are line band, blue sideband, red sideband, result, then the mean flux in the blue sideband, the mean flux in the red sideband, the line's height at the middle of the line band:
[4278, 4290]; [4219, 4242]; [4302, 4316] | 0.0 AA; 4.76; 4.31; 4.45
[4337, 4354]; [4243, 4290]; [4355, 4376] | 0.8 AA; 4.45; 4.25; 4.29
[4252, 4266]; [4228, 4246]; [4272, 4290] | 0.0 AA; 4.64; 4.35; 4.5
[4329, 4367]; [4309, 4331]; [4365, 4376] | 1.3 AA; 4.85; 4.09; 4.43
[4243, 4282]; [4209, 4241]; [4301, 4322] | 1.8 AA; 4.67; 4.6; 4.64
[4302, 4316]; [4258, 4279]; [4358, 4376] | -0.1 AA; 4.37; 4.18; 4.29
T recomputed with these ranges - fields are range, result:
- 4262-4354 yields 4.42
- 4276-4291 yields 4.39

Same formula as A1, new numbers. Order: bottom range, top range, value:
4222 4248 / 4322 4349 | 0.92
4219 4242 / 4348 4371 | 0.89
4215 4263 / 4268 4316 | 0.94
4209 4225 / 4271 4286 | 0.93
